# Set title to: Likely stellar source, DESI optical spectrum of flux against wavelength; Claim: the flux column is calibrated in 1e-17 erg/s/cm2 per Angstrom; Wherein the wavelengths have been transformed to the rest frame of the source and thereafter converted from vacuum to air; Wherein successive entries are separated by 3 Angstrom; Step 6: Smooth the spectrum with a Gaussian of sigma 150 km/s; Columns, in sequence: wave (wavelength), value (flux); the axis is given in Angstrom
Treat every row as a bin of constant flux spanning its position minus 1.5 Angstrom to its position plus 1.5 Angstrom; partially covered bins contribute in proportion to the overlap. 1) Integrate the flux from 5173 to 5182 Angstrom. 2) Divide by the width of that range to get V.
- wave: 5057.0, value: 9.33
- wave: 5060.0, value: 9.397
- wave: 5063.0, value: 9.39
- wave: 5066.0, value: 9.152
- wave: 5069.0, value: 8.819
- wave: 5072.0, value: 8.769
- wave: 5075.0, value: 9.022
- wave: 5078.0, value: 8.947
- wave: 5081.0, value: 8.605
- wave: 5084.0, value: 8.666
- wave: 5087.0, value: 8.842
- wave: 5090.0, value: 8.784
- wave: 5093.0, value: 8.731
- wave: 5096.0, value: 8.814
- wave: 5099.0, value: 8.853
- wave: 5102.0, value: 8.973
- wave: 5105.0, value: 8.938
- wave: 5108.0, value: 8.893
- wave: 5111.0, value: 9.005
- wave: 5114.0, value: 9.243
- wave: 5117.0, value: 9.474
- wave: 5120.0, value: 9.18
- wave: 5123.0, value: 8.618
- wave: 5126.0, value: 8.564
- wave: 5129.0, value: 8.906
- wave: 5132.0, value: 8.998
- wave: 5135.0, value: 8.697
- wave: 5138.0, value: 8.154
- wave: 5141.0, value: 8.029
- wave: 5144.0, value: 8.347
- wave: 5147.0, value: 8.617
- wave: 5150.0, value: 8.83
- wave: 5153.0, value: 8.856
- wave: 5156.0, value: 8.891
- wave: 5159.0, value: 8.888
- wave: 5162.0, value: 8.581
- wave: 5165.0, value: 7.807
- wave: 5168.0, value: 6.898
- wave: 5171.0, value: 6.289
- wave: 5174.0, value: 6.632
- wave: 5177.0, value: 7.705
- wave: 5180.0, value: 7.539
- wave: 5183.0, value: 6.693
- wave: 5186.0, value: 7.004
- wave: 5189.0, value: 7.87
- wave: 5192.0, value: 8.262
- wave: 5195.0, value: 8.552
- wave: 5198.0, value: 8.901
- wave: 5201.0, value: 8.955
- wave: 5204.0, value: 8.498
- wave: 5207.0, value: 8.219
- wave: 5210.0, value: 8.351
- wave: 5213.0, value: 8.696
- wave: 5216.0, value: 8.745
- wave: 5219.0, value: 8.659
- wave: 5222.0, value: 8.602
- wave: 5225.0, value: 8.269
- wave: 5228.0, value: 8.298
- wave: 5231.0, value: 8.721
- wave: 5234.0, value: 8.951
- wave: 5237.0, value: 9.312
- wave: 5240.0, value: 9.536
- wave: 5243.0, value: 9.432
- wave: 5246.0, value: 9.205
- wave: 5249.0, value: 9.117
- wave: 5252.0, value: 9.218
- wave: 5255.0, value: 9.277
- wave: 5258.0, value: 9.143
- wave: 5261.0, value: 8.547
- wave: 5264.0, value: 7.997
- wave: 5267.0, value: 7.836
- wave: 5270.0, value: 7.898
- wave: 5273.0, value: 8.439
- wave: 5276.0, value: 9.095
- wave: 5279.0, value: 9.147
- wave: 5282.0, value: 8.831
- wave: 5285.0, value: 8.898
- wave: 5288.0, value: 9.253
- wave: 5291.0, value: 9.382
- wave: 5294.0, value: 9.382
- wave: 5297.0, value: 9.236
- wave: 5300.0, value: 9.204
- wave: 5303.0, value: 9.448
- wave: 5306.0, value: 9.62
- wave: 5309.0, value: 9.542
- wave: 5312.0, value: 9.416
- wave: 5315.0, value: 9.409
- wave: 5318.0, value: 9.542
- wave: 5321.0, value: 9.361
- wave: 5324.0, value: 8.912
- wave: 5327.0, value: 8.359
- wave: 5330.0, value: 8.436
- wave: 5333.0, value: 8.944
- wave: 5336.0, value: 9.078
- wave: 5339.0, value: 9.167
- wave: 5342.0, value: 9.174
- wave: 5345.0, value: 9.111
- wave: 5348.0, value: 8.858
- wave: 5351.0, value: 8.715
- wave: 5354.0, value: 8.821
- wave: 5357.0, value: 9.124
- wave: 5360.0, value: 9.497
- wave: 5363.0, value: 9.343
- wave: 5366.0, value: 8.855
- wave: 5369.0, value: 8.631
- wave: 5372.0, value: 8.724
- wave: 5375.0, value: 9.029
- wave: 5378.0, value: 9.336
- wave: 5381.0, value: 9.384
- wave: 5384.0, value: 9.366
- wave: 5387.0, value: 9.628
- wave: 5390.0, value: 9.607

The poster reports 7.3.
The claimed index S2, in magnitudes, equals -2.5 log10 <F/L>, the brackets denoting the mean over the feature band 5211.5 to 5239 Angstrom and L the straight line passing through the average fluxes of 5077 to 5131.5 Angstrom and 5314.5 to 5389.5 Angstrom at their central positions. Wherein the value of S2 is 0.03 mag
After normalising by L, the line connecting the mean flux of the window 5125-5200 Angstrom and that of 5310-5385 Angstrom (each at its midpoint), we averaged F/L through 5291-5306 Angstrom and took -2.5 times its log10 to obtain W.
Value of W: -0.065 mag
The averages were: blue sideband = 8.1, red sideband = 9.06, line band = 9.35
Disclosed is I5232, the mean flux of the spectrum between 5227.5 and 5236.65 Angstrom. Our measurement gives 8.78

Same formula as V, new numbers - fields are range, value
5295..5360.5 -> 9.13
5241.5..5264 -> 9.06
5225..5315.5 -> 9.01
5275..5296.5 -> 9.15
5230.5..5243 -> 9.2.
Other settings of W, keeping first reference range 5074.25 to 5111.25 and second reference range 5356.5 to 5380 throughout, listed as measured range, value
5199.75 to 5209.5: 0.051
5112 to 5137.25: -0.008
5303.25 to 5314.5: -0.057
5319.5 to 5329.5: 0.025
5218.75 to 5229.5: 0.065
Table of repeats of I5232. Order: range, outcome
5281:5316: 9.31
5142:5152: 8.58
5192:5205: 8.68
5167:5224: 7.96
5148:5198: 7.87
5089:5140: 8.86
